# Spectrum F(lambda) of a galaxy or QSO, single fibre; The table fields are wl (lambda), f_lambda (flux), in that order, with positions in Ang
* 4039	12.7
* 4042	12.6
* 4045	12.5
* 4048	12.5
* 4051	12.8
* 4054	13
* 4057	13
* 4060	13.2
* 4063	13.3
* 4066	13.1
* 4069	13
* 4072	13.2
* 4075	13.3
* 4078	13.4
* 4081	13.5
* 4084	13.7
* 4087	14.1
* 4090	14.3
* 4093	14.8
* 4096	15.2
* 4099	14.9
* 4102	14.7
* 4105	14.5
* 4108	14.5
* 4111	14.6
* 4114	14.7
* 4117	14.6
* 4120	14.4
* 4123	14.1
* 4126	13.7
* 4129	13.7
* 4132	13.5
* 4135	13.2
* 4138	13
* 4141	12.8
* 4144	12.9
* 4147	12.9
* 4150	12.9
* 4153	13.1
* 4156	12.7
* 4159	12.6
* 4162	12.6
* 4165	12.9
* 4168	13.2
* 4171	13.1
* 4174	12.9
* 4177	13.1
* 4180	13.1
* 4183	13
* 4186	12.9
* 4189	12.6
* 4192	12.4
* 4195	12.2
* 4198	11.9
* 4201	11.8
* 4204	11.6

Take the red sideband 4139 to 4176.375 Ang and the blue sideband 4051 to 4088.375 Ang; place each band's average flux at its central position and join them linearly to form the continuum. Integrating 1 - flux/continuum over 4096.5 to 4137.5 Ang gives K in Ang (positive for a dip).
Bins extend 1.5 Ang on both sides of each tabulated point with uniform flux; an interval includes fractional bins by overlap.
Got -3.6 Ang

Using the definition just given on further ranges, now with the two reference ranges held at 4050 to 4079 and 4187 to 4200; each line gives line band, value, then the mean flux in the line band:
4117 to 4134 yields -1.6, 13.9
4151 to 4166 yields -0.3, 12.8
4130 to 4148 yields -0.6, 13.1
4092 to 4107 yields -2.2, 14.8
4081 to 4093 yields -1.0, 14.1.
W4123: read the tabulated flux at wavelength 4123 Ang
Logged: 14.1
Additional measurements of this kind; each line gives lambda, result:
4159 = 12.6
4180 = 13.1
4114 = 14.7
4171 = 13.1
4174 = 12.9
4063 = 13.3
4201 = 11.8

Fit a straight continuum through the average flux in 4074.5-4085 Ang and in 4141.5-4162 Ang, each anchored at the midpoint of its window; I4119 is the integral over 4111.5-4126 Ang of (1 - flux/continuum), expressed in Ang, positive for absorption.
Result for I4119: -1.4 Ang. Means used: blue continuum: 13.5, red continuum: 12.8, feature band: 14.4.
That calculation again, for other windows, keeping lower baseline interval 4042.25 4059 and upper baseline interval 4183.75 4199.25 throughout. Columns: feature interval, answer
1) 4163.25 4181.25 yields -0.8 Ang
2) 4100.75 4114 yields -2.1 Ang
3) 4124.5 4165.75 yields -1.6 Ang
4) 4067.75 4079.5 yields -0.5 Ang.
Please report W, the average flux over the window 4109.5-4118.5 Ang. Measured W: 14.6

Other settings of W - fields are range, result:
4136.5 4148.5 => 12.9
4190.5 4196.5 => 12.3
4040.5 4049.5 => 12.5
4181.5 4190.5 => 12.8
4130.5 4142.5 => 13.1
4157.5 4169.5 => 12.8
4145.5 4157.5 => 12.9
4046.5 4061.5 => 12.9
